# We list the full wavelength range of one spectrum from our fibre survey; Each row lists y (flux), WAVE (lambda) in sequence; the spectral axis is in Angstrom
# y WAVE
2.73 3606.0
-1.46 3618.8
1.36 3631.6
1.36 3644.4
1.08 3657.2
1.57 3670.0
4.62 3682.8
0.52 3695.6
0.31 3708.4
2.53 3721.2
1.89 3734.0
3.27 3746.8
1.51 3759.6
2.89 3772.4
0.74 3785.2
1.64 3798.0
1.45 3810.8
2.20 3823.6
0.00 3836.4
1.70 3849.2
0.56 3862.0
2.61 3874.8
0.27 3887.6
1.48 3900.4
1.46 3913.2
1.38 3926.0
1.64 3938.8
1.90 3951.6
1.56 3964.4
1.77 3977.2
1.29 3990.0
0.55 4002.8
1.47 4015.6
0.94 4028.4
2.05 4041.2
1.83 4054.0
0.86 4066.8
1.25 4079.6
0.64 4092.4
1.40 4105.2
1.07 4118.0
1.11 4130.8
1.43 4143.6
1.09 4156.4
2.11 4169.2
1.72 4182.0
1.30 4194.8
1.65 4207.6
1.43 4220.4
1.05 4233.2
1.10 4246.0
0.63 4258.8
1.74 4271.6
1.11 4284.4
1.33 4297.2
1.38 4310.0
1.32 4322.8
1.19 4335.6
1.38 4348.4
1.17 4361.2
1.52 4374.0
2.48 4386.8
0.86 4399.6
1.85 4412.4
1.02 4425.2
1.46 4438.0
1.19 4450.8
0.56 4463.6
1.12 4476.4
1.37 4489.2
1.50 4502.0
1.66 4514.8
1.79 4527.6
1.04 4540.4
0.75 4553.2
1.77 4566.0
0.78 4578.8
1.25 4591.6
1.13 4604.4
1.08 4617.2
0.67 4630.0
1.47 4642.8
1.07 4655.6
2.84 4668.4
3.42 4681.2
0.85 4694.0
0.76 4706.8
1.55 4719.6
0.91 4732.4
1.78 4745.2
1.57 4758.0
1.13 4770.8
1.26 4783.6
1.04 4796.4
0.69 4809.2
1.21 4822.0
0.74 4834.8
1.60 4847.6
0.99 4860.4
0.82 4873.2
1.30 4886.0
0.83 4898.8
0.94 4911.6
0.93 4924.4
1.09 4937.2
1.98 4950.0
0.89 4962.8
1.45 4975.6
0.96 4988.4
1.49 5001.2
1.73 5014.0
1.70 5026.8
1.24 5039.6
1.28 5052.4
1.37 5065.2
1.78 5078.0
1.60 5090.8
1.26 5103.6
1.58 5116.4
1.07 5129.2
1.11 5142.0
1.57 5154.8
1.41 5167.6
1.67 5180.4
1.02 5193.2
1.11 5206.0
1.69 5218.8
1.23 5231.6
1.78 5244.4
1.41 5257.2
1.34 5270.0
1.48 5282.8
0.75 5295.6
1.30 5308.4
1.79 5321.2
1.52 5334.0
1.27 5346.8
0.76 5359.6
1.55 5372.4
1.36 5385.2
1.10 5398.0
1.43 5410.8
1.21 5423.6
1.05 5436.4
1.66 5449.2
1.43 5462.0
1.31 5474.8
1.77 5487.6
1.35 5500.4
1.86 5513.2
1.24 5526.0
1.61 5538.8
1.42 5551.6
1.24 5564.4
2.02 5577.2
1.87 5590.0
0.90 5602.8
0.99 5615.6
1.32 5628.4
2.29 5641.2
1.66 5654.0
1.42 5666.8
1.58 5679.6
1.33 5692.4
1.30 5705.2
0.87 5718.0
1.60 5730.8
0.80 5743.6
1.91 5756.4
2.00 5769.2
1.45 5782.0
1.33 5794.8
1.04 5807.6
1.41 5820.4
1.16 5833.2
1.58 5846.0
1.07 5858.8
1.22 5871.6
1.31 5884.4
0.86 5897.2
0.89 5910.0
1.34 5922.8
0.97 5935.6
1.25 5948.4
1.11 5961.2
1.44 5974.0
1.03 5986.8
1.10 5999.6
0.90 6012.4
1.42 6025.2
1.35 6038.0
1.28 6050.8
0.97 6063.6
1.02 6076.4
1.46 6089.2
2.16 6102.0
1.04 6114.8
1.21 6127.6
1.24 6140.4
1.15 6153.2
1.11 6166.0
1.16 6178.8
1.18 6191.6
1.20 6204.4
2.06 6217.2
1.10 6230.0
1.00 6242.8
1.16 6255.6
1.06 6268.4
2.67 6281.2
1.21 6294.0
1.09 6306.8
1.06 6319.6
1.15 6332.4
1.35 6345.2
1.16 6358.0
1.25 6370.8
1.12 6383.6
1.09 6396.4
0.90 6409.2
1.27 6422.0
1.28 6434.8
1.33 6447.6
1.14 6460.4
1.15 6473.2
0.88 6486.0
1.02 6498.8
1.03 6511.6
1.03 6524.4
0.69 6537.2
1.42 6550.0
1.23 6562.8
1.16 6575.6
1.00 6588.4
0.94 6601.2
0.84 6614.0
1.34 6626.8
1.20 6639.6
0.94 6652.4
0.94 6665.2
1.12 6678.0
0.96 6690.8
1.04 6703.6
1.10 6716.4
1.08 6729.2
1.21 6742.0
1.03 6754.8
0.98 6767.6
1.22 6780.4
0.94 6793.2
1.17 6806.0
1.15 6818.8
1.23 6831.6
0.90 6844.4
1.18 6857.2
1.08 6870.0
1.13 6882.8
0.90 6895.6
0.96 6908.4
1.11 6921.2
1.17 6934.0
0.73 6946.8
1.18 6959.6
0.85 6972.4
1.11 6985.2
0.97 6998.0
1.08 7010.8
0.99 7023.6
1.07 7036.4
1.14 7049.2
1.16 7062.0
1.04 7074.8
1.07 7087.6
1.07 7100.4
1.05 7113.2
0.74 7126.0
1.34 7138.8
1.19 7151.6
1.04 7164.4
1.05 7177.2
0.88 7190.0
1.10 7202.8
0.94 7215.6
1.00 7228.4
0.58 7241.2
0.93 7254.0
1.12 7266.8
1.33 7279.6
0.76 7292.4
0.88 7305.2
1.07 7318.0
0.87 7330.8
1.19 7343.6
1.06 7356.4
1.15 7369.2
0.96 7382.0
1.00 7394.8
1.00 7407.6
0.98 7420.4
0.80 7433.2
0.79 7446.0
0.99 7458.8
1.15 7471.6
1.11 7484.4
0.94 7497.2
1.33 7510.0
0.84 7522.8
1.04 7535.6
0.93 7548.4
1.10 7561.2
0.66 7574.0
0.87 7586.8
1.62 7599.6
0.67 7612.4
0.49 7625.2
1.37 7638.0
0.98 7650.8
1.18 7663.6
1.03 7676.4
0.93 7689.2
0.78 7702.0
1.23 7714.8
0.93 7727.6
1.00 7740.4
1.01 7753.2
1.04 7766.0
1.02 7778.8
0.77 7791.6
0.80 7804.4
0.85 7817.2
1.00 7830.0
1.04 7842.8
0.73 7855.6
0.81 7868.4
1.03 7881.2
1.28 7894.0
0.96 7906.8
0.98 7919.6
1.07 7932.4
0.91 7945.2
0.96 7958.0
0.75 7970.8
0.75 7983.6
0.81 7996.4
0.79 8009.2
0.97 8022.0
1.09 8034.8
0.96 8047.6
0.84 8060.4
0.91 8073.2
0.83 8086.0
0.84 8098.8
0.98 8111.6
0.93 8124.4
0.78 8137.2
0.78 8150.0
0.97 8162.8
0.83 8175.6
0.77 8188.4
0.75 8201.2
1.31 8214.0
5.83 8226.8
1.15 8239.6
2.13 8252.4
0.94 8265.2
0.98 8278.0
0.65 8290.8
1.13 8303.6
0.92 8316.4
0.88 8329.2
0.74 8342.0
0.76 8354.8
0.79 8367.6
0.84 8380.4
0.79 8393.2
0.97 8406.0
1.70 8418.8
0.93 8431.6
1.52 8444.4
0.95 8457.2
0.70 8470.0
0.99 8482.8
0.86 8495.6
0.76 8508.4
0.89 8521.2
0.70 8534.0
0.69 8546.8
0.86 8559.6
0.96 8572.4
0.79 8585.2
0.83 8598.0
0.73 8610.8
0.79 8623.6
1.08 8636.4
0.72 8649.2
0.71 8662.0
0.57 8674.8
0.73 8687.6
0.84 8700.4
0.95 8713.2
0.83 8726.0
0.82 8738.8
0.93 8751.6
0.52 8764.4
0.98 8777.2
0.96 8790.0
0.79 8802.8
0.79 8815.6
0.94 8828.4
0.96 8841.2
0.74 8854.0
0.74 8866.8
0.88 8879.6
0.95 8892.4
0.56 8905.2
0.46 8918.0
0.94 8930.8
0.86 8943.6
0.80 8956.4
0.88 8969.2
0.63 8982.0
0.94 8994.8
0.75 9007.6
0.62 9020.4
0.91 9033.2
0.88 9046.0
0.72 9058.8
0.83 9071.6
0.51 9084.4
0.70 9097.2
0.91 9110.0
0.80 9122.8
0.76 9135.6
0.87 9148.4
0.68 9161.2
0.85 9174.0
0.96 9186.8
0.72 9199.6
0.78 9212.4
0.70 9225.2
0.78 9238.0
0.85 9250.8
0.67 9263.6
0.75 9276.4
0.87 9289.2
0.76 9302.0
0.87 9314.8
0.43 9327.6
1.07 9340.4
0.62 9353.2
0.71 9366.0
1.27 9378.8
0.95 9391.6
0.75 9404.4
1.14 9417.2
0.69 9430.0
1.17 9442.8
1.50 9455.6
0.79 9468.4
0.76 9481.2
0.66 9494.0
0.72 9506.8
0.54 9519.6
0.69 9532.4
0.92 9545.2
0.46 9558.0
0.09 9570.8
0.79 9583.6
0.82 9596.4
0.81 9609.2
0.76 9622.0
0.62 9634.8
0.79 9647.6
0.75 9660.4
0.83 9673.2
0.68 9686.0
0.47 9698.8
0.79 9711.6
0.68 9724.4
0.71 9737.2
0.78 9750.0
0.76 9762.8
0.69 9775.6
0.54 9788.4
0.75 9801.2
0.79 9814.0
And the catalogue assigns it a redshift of 0.25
